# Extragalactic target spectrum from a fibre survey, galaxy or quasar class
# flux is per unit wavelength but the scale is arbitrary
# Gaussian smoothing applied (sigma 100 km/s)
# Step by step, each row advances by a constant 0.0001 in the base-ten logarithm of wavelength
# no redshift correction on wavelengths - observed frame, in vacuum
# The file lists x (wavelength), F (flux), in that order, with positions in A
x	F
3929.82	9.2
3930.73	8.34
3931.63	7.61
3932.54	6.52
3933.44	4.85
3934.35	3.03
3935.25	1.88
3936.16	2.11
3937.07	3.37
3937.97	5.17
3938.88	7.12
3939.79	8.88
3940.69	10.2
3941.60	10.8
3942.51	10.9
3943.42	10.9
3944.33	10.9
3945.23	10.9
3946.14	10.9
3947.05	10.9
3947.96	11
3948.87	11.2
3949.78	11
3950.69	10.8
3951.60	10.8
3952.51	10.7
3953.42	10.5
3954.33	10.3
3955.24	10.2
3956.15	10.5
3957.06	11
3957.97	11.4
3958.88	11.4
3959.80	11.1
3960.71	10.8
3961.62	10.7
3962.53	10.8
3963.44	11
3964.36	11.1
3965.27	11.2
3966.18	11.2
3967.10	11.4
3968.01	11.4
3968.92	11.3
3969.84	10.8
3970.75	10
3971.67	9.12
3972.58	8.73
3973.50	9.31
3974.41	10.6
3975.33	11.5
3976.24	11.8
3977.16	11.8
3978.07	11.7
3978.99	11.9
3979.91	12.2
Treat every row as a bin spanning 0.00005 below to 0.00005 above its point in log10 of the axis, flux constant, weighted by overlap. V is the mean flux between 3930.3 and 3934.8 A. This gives 6.06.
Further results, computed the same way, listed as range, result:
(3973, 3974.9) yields 9.93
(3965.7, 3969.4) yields 11.3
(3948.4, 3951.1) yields 11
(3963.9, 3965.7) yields 11.1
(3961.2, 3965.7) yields 11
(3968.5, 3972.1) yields 10.3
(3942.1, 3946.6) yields 10.9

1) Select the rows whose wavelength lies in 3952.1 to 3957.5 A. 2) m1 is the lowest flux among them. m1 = 10.2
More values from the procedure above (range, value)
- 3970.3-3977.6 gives 8.73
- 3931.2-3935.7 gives 1.88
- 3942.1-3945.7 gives 10.9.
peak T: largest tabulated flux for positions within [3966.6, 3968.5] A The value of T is 11.4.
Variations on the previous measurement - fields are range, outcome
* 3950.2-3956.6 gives 10.8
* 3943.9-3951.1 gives 11.2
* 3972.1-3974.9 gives 10.6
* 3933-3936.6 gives 4.85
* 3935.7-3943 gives 10.9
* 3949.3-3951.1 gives 11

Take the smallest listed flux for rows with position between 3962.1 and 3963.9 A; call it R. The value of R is 10.8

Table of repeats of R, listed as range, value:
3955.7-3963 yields 10.5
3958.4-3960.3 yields 11.1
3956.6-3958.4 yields 11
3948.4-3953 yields 10.7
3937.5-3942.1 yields 5.17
